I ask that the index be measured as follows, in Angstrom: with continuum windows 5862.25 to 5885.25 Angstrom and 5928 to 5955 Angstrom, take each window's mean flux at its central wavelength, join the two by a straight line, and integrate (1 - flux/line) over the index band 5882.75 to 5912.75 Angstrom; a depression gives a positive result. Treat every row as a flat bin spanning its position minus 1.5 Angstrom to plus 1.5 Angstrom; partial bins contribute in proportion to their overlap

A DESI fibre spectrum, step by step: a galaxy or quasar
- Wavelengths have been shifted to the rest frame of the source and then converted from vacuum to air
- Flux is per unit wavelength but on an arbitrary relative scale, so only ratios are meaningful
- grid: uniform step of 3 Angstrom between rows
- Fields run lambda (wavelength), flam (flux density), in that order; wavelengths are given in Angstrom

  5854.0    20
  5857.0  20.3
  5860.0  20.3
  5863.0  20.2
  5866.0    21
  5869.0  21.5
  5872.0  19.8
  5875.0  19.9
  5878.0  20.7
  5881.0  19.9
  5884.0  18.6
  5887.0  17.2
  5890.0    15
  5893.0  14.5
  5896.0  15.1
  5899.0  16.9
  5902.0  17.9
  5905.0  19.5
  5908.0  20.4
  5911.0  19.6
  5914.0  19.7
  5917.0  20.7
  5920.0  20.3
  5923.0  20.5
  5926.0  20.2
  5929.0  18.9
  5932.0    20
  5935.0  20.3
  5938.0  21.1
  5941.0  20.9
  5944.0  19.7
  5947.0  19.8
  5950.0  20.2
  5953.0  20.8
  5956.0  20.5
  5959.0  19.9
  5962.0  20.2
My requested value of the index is 4.1 Angstrom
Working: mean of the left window 20.2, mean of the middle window 17.5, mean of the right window 20.2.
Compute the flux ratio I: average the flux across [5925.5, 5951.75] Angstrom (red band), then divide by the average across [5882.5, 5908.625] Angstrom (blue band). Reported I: 1.2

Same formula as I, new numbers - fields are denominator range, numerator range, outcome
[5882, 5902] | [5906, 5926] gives 1.23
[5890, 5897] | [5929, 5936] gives 1.34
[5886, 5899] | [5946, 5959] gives 1.31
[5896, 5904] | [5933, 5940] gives 1.21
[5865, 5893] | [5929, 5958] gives 1.07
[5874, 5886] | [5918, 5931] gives 1.02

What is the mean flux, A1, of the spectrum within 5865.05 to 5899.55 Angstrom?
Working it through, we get 18.3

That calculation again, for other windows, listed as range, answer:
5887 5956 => 19.2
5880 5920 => 18.1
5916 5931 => 20.1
